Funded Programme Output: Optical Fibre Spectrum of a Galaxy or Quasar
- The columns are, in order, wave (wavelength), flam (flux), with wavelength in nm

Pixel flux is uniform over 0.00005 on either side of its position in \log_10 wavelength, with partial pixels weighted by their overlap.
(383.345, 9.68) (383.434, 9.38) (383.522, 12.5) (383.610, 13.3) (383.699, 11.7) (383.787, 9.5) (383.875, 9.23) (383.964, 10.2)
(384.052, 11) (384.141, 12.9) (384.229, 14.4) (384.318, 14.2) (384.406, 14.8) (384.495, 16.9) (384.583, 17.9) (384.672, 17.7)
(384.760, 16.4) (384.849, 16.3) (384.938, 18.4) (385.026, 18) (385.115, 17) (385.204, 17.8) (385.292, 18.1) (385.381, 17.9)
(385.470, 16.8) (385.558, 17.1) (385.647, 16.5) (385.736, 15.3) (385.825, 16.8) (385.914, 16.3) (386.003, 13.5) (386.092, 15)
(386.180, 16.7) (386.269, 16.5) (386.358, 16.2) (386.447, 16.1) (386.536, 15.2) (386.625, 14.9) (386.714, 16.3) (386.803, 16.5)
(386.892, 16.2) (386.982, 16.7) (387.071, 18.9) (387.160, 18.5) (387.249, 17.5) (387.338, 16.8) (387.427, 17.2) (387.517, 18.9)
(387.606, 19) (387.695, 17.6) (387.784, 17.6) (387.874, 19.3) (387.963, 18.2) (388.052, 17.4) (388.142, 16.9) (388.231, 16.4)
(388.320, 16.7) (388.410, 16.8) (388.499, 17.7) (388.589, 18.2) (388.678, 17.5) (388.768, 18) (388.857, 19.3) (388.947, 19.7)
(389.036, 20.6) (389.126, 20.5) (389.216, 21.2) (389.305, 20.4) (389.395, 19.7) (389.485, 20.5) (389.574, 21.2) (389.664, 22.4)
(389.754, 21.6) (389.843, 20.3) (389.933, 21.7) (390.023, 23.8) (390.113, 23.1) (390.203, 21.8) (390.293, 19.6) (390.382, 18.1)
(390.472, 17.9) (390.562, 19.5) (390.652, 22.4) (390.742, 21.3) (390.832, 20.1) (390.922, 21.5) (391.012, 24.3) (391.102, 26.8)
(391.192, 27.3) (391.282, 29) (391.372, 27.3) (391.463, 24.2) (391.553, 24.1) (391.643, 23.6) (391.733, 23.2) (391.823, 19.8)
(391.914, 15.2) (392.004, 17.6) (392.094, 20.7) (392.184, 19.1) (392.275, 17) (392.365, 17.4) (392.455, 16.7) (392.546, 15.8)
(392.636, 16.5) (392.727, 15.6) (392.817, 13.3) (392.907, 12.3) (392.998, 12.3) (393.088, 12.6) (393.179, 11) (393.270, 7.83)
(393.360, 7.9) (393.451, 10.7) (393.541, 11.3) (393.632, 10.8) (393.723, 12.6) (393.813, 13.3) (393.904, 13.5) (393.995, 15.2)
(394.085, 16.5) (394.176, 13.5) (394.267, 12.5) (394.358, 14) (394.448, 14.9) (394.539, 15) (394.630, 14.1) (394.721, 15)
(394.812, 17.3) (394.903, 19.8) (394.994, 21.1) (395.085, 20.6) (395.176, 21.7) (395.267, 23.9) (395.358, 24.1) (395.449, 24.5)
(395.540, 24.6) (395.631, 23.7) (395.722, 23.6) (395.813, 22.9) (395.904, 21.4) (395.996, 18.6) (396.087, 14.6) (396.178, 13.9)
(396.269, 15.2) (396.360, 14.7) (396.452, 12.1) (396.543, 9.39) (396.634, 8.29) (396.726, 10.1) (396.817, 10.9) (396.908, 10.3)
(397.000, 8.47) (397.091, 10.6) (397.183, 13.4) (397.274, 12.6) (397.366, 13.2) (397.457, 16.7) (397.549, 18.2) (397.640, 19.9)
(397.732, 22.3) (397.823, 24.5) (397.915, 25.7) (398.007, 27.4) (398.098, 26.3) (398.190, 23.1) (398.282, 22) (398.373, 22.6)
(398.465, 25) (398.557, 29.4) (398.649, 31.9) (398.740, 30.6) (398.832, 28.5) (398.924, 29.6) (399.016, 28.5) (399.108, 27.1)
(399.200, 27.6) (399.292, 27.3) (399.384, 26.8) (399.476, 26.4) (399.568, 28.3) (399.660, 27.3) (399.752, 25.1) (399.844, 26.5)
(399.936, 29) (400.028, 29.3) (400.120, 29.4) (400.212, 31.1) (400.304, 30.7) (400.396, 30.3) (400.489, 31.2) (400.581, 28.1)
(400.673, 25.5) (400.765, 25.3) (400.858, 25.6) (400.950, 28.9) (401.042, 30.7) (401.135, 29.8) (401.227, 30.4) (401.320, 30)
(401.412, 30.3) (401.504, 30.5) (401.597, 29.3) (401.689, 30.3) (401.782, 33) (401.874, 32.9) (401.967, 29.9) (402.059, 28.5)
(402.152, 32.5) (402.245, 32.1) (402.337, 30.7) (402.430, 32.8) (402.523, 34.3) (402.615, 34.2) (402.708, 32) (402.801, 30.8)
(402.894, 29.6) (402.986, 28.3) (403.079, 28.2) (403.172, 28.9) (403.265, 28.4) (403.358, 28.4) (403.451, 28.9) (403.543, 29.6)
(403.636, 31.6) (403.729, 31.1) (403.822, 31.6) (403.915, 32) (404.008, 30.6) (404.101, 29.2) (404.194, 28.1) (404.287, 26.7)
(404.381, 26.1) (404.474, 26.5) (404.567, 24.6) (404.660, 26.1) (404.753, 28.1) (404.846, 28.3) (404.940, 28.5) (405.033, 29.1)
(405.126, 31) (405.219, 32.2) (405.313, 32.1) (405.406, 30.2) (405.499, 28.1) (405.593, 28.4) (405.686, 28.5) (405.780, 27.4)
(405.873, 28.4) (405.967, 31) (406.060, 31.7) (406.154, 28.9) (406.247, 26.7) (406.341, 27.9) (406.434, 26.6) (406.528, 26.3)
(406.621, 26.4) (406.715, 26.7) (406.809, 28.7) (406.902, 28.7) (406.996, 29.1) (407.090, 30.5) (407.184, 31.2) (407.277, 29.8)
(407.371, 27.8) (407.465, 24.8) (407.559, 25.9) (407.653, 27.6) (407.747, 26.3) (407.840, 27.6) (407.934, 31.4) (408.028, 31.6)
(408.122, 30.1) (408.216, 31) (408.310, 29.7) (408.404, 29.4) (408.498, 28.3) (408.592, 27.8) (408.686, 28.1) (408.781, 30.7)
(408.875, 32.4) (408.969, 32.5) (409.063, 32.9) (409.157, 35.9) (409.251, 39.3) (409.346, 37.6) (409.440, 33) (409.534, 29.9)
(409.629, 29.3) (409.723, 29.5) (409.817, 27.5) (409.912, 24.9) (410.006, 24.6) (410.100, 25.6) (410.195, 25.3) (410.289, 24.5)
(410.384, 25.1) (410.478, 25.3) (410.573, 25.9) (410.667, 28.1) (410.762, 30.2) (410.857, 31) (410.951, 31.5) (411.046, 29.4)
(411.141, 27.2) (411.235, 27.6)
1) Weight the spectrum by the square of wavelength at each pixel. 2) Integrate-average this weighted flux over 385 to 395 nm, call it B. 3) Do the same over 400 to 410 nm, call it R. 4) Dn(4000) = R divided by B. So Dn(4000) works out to 1.80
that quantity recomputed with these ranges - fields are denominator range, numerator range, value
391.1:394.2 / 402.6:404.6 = 1.85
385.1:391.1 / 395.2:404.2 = 1.46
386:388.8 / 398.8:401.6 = 1.78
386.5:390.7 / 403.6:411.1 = 1.69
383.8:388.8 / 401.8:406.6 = 1.96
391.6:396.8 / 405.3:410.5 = 1.92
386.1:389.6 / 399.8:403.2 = 1.80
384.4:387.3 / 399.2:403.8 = 1.92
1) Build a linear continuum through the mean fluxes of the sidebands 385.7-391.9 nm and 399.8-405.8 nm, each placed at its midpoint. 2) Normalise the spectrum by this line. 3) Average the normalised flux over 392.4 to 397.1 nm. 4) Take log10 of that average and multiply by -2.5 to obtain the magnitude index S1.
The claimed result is 0.481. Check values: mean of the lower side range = 19.4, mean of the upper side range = 29.6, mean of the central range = 15.3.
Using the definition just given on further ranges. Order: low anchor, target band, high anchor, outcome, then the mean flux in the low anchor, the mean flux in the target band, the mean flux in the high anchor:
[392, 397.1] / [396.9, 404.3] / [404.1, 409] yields -0.22 mag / 15.5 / 27.3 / 28.7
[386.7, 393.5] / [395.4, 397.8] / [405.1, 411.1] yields 0.37 mag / 18.8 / 16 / 29.1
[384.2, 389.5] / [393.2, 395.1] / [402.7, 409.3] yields 0.49 mag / 17.3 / 14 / 29.3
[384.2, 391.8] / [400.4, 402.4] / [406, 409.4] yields -0.14 mag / 18.9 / 29.8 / 29.7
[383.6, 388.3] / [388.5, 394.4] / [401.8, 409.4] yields 0.07 mag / 16.1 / 18.4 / 29.7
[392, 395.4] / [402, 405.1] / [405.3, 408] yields -0.17 mag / 15.4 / 29.6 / 28.4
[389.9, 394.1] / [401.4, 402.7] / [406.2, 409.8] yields -0.24 mag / 18.1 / 31.6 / 29.7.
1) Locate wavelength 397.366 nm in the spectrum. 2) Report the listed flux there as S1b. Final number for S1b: 13.2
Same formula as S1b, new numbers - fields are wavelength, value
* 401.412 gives 30.3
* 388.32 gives 16.7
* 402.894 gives 29.6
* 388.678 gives 17.5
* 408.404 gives 29.4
